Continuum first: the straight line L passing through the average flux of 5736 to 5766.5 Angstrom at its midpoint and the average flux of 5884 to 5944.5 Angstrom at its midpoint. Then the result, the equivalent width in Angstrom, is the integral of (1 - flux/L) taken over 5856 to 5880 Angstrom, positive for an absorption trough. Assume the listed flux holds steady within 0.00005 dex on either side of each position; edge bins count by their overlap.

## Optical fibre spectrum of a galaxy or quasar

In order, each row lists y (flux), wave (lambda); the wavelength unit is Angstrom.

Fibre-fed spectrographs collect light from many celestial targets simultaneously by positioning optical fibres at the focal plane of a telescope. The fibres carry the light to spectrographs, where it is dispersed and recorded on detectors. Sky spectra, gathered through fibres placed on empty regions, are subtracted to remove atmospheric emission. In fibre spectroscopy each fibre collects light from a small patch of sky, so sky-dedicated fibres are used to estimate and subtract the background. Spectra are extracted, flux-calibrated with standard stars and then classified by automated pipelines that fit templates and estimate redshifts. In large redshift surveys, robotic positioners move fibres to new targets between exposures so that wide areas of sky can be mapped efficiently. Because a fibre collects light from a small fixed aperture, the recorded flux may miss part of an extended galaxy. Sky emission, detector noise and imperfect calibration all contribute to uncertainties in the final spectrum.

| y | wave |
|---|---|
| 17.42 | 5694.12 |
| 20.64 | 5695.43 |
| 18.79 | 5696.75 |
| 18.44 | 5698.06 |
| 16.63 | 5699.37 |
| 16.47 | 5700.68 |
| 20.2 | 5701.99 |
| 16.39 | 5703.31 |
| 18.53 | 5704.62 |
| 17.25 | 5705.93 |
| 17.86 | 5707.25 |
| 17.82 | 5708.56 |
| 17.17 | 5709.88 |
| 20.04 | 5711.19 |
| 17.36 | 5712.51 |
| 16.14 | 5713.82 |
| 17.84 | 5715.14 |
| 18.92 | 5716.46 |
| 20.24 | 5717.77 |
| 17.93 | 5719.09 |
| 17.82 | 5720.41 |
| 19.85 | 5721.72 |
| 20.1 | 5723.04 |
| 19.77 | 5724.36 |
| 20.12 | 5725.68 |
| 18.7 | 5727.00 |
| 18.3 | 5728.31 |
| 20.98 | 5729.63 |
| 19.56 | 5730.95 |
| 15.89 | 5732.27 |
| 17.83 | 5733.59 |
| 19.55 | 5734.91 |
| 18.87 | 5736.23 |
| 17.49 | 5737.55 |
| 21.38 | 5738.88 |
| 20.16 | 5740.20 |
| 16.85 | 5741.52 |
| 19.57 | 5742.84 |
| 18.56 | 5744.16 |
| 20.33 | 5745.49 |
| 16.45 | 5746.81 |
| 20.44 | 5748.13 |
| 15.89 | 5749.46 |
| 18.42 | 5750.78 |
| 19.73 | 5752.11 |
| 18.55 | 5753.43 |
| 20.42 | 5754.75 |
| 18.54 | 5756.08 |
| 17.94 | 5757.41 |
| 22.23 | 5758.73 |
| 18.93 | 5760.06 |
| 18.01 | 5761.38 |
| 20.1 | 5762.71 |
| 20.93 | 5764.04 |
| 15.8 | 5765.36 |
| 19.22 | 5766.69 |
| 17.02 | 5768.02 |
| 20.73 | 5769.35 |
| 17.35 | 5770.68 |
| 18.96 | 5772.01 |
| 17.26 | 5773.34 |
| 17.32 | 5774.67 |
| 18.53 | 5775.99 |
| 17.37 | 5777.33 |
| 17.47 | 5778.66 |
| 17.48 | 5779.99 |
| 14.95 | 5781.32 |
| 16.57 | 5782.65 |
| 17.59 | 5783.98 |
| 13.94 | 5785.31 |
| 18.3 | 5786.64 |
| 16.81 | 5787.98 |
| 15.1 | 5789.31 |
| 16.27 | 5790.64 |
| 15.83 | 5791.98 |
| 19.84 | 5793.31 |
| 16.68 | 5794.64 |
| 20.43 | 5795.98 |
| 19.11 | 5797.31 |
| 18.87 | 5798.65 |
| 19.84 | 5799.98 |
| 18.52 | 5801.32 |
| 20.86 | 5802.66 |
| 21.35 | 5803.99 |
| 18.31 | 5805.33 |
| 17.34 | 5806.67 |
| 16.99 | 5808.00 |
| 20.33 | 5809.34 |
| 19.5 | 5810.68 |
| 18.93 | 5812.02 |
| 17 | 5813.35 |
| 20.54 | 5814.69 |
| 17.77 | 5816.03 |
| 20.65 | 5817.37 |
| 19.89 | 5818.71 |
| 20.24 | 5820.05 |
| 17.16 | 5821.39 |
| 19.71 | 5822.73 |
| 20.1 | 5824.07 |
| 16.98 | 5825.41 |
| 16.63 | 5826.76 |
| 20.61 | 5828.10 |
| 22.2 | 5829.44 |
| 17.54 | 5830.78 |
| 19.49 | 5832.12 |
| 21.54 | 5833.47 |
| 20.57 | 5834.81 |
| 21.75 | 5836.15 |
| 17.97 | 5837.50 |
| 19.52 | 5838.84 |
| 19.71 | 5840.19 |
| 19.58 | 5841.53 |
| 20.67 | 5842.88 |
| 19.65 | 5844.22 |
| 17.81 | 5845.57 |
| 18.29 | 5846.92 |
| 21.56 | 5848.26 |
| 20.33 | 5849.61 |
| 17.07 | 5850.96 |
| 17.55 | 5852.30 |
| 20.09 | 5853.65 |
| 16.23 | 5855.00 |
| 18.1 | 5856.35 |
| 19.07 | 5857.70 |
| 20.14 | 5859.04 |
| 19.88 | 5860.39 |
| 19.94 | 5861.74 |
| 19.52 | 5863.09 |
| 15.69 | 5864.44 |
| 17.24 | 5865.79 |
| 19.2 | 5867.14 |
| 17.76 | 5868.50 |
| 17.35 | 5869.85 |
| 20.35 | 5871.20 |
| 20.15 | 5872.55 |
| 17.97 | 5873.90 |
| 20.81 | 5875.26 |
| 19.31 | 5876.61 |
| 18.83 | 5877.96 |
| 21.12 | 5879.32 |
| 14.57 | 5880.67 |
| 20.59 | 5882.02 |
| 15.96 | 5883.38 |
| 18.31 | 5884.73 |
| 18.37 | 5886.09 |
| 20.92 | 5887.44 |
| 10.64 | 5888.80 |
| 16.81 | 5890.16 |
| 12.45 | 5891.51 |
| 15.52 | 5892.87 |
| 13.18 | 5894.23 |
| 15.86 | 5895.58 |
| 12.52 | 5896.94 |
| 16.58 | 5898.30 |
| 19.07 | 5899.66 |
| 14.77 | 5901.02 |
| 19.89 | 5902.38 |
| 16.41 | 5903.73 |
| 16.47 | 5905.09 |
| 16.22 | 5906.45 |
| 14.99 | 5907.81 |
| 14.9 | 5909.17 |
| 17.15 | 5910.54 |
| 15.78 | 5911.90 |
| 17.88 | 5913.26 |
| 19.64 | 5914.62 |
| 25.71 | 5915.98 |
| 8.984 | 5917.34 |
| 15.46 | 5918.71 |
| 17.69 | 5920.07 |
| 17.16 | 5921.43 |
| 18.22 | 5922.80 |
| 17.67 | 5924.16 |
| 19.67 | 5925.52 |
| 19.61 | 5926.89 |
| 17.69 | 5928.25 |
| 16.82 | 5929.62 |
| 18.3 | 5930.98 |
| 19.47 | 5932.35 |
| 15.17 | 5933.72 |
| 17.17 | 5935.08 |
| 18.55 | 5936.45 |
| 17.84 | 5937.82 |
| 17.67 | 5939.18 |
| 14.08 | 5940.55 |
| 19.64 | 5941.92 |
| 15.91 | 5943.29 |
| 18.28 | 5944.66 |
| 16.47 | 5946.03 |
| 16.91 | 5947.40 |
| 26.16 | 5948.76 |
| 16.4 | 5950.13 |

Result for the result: -2.1 Angstrom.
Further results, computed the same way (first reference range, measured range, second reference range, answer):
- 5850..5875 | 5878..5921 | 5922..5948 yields 3.5 Angstrom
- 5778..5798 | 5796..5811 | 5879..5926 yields -1.9 Angstrom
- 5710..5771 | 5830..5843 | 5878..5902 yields -1.9 Angstrom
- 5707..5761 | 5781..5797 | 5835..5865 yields 1.7 Angstrom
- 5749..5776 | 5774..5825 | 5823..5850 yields 2.4 Angstrom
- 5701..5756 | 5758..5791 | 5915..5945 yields 1.1 Angstrom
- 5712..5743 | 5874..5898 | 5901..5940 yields 1.1 Angstrom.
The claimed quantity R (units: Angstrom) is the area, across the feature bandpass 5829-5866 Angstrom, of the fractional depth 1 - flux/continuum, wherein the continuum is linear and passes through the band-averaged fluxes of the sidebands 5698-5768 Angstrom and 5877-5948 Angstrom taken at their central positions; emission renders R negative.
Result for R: -3.4 Angstrom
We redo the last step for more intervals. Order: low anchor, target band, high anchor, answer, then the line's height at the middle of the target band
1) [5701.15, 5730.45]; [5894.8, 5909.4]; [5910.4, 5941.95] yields 1.3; 17.7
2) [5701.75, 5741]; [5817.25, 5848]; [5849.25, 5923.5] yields -2.8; 17.9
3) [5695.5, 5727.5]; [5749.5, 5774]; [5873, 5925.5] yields -1.1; 18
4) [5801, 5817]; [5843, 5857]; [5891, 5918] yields -0.7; 17.8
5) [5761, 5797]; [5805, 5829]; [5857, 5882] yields -0.9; 18.2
